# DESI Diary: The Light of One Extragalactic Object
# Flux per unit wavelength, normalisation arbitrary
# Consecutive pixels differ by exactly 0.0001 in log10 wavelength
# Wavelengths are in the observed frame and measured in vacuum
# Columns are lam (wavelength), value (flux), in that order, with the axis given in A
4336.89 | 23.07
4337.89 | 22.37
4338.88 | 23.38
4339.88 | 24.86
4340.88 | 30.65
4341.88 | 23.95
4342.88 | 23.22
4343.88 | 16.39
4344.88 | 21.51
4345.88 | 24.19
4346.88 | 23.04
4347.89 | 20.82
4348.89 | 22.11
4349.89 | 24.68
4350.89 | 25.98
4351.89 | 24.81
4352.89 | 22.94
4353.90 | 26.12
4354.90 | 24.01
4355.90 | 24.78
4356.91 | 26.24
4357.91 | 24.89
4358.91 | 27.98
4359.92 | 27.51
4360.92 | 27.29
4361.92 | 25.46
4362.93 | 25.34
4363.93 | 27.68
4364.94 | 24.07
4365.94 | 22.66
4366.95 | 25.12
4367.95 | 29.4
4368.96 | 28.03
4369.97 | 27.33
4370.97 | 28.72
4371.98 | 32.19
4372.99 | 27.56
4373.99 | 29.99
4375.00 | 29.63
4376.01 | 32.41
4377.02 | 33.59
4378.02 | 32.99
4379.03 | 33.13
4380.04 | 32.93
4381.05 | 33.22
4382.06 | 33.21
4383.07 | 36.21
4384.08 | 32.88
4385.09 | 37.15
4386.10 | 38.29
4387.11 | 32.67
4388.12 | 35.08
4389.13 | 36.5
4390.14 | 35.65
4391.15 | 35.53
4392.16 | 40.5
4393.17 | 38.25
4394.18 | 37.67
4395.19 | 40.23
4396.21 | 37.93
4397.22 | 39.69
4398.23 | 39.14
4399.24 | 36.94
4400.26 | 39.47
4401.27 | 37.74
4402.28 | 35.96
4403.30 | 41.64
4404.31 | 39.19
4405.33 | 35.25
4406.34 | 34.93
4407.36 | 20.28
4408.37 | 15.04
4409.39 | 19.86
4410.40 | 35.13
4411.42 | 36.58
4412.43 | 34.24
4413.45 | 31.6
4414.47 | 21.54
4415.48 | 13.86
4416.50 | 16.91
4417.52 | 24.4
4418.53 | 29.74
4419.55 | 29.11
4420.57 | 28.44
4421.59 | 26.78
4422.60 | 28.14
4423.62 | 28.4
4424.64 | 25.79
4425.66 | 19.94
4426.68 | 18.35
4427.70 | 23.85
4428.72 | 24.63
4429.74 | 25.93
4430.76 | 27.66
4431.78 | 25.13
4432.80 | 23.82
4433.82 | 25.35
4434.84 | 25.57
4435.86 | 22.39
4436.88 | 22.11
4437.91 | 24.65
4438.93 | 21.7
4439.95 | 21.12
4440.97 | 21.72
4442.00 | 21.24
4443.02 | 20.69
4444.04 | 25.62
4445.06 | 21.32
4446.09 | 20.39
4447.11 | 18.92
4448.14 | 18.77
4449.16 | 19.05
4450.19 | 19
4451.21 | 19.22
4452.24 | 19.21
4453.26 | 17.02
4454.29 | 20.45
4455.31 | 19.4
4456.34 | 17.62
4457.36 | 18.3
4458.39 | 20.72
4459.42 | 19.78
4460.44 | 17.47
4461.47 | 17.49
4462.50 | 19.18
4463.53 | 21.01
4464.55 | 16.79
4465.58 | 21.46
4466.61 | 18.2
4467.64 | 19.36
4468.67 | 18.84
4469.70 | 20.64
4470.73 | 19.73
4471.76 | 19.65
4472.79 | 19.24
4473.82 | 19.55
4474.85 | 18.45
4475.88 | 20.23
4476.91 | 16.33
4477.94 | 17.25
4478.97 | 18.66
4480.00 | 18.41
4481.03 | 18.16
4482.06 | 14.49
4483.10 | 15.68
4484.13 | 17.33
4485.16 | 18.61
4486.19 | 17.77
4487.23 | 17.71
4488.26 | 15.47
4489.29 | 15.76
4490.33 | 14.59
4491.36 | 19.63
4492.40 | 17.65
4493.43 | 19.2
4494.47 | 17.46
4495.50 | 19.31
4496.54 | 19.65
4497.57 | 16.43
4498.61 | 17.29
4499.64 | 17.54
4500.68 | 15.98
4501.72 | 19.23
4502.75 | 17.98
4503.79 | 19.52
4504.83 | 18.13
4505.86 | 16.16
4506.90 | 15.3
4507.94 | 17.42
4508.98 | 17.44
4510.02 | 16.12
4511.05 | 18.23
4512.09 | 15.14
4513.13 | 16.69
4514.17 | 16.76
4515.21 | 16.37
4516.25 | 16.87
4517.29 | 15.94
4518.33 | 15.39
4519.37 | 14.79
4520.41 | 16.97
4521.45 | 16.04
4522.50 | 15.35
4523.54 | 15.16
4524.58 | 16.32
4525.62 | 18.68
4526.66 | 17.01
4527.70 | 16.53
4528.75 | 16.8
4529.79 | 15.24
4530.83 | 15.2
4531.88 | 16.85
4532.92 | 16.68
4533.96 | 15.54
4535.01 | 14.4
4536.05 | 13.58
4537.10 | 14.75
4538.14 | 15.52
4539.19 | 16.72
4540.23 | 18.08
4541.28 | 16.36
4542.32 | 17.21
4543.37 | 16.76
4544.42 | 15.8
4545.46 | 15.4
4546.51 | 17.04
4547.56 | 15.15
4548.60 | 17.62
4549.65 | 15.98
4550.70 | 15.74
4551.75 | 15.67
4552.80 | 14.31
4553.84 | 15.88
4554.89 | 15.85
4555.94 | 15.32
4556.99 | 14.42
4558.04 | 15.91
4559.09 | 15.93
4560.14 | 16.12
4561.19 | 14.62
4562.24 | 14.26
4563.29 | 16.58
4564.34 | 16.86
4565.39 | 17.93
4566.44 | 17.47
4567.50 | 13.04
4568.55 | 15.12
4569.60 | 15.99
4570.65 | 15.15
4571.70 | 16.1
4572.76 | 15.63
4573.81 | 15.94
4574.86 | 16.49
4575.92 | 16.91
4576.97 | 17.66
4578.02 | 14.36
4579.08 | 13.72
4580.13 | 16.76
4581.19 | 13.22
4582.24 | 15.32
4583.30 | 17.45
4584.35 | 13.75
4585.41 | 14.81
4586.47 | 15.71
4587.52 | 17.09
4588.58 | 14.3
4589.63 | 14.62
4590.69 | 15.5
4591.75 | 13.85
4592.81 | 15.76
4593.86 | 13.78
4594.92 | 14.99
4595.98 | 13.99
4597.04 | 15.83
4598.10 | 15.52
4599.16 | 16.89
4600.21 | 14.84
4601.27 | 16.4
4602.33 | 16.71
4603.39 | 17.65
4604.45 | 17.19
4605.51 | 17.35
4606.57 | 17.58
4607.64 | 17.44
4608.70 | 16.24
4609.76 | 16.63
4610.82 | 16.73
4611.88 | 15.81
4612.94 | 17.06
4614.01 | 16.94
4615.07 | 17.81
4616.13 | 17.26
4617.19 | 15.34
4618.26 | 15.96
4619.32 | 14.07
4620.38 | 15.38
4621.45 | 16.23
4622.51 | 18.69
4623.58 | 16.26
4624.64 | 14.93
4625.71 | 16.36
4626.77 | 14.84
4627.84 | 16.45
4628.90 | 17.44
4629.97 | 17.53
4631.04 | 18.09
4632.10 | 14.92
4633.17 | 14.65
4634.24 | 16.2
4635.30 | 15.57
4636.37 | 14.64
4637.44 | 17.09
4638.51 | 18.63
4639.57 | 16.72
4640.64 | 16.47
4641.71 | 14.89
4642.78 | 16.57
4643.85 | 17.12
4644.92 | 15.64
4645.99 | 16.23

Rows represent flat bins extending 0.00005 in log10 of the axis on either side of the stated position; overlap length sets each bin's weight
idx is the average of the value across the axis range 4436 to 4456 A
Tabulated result 20.6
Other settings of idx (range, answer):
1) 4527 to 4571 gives 15.8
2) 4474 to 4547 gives 16.8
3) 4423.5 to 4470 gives 21.1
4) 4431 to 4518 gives 18.9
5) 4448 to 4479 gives 19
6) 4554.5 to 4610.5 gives 15.7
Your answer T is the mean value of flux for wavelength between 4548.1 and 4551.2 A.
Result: 16.4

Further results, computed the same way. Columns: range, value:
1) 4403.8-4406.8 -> 36.5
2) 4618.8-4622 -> 15.3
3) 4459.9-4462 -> 17.5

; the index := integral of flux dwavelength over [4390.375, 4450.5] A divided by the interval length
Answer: 27.8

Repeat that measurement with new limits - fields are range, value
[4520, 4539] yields 15.9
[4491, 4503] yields 18.1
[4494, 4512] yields 17.5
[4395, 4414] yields 34.1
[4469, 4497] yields 18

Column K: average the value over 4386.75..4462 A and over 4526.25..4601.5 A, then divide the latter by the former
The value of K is 0.6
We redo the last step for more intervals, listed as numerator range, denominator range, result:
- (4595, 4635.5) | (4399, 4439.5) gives 0.60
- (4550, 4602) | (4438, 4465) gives 0.78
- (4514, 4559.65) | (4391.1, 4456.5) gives 0.60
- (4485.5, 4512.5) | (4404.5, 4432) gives 0.67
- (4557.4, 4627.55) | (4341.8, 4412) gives 0.52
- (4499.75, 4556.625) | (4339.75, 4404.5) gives 0.54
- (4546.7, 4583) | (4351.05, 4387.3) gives 0.54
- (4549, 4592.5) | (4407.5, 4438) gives 0.62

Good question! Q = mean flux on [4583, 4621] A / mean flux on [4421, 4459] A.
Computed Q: 0.72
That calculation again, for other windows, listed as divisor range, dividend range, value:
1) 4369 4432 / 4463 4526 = 0.56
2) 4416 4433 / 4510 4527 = 0.65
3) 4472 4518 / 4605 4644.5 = 0.94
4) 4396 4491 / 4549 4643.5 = 0.69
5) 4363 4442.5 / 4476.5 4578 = 0.55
